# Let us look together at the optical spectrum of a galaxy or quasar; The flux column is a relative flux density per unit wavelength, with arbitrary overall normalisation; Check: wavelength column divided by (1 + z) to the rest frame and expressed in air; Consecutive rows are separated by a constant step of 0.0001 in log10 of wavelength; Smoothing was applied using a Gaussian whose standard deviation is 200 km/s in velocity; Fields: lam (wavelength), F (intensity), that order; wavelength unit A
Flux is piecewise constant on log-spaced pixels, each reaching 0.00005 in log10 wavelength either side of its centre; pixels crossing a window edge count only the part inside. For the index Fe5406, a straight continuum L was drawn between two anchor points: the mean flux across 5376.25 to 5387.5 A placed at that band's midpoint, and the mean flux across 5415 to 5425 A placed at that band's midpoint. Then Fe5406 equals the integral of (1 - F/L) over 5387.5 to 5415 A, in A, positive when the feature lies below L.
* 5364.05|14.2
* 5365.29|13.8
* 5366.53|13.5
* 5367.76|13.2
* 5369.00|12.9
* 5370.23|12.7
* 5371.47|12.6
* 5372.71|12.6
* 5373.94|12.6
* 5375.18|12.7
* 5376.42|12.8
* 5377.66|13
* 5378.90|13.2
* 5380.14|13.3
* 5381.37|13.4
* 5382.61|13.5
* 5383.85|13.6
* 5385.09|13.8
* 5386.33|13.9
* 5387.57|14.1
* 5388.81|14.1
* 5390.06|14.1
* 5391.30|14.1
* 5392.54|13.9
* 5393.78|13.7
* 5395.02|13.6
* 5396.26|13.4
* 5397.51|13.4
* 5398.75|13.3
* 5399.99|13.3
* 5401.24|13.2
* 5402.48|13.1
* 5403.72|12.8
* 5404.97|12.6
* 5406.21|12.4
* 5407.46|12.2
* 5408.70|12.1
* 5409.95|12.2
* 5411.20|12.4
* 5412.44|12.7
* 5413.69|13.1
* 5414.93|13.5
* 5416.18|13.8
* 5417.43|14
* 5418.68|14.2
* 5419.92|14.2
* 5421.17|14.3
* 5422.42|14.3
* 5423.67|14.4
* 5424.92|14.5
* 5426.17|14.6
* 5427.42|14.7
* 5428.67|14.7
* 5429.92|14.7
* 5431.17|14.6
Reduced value 1.3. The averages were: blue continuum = 13.5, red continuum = 14.1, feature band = 13.2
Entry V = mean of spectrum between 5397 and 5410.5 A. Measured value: 12.8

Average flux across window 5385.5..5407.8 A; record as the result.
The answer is 13.4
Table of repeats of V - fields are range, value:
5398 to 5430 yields 13.5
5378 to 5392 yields 13.7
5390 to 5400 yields 13.7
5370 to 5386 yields 13.1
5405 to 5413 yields 12.4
